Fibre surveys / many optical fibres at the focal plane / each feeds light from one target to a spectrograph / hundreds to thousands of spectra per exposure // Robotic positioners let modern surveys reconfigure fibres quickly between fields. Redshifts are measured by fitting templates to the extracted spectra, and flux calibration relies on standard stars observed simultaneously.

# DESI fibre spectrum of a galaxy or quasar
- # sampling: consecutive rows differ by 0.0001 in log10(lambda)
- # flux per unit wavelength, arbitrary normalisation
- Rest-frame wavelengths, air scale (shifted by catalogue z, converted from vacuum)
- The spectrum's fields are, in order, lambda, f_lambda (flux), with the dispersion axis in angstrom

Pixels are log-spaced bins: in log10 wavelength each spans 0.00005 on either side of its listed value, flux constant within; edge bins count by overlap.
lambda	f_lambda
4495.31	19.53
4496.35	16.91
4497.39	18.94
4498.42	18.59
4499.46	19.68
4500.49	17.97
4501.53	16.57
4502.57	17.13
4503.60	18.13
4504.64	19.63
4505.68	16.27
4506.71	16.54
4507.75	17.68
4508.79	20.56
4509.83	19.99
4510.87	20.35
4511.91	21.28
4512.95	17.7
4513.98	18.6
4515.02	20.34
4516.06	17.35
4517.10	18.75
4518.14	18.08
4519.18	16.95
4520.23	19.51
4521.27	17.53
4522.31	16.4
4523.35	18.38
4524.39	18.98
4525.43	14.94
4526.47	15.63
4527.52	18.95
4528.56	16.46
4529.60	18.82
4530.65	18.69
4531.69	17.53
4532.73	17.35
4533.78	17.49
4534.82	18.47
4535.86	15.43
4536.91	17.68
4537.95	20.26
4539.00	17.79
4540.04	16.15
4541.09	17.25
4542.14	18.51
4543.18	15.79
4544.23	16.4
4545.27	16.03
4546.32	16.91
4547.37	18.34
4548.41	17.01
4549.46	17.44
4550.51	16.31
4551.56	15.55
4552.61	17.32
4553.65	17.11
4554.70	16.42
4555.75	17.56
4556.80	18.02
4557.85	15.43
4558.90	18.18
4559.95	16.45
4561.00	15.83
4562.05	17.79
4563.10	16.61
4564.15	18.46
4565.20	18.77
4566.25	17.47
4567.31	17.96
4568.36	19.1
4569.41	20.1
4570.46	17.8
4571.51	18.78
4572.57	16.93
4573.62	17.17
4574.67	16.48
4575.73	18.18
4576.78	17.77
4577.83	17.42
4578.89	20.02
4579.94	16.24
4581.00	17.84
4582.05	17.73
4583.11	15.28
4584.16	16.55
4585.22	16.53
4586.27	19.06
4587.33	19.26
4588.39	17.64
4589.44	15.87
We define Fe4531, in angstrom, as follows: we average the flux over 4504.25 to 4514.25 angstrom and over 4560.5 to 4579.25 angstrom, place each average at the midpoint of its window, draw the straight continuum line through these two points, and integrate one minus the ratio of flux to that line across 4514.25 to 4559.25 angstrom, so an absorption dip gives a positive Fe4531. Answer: 2.4 angstrom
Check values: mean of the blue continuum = 18.9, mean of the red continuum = 17.9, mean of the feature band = 17.4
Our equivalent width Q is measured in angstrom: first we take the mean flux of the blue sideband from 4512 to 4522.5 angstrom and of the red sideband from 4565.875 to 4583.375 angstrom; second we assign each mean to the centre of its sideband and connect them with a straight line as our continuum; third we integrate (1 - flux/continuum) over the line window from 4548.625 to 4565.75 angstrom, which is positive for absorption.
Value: 0.84 angstrom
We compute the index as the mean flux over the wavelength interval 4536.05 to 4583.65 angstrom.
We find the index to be 17.4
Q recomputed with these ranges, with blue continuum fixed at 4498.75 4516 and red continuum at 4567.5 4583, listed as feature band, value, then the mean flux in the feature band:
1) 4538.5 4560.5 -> 1.5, 16.9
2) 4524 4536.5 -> 0.7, 17.4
